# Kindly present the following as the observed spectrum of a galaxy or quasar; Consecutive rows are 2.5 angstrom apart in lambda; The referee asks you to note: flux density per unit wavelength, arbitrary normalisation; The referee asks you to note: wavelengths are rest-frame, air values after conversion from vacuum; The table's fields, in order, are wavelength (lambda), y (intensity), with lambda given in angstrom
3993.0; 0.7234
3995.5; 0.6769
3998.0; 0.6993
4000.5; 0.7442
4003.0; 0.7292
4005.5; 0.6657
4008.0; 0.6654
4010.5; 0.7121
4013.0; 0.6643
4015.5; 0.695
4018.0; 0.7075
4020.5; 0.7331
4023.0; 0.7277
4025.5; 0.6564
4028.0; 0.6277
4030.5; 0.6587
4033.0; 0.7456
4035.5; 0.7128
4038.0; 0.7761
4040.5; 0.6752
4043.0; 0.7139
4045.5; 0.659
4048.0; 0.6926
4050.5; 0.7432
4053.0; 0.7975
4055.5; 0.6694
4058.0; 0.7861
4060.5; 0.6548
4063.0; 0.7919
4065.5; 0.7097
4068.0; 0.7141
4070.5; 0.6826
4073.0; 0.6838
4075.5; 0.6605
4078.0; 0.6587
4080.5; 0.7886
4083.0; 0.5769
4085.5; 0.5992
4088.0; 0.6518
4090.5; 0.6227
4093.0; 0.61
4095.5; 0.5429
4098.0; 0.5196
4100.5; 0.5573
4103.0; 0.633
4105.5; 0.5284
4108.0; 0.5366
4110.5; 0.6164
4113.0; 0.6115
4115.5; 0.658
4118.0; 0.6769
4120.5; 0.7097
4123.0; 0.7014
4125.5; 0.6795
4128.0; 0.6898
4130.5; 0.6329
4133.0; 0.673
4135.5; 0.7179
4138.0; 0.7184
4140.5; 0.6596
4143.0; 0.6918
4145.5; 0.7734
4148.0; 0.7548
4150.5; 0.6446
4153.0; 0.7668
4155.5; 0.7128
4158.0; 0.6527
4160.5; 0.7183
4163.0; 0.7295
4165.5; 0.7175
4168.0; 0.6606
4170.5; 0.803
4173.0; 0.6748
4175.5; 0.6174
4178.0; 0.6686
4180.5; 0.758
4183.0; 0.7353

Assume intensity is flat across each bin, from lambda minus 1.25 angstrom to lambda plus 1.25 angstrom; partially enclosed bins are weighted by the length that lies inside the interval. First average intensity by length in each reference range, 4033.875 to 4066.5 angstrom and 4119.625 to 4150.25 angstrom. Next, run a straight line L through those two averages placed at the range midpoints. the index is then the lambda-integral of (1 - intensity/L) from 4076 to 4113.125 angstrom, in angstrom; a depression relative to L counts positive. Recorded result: 5.5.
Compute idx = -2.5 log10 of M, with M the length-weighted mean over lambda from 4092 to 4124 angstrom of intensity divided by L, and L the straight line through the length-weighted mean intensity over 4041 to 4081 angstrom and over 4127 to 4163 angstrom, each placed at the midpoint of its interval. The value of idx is 0.16 mag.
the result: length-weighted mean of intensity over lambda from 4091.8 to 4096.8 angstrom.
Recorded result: 0.576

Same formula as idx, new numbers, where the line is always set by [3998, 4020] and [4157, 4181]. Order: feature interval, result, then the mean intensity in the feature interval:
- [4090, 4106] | 0.215 mag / 0.573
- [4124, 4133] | 0.047 mag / 0.669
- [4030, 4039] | -0.043 mag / 0.727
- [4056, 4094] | 0.030 mag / 0.68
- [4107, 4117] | 0.149 mag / 0.609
